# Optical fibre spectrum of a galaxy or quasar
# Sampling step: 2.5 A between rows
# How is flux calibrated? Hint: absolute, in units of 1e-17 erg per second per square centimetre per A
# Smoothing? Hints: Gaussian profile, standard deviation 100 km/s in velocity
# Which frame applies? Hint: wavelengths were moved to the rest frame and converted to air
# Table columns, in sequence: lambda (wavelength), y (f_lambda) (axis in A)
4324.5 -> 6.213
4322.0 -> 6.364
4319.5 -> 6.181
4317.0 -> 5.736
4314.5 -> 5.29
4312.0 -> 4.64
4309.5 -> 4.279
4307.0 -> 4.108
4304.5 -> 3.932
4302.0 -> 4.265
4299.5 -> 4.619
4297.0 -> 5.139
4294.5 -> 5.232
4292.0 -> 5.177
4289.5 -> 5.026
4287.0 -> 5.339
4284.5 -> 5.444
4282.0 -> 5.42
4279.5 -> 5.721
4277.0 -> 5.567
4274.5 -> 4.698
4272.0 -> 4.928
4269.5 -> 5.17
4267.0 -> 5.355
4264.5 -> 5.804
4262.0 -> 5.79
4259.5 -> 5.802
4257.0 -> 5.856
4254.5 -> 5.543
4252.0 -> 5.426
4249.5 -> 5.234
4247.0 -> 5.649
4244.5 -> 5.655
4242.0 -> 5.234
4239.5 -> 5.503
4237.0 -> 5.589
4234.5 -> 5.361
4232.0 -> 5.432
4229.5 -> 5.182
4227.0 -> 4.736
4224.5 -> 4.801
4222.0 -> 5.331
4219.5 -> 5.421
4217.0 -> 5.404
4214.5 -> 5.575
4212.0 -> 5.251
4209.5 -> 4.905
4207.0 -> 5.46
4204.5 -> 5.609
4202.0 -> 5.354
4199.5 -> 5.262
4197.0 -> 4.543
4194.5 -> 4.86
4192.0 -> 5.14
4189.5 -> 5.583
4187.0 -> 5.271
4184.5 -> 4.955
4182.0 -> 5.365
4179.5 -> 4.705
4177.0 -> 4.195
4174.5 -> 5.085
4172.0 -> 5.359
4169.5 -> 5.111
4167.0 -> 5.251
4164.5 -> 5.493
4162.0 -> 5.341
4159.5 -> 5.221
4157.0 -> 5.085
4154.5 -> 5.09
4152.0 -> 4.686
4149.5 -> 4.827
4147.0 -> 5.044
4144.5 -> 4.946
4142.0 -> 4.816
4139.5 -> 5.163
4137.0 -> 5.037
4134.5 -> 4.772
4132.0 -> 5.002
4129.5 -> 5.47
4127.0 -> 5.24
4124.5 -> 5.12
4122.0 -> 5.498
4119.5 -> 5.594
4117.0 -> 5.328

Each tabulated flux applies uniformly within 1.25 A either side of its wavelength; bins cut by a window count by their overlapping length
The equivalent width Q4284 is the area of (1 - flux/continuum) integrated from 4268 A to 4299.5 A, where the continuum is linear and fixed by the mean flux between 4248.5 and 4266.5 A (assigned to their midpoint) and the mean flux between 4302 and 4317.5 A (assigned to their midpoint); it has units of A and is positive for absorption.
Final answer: -0.7 A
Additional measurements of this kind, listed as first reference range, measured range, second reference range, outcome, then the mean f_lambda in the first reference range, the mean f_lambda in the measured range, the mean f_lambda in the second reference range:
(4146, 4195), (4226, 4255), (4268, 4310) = -2.1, 5.09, 5.38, 4.96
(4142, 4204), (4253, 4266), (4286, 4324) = -1.8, 5.08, 5.74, 5.04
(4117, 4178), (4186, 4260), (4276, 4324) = -2.9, 5.11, 5.33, 5.15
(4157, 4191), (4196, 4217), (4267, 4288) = -0.3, 5.15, 5.26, 5.29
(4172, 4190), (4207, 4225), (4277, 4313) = -1.0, 5.02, 5.27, 4.91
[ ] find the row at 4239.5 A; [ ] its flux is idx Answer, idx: 5.503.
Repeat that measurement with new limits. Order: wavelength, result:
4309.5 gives 4.279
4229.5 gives 5.182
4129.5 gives 5.47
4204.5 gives 5.609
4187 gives 5.271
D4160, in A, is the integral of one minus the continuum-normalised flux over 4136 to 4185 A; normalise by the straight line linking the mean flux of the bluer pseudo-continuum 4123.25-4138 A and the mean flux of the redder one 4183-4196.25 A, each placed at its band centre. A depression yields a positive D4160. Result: 0.8 A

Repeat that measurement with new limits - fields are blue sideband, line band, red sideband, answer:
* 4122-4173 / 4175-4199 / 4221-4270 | 1.2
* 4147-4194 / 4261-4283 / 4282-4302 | -1.2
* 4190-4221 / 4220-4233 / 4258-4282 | 0.5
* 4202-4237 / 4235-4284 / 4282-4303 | -2.9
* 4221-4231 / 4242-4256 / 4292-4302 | -1.4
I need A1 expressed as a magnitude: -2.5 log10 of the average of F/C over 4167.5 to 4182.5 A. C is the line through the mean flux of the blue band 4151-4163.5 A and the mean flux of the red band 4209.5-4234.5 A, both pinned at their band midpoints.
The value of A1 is 0.04 mag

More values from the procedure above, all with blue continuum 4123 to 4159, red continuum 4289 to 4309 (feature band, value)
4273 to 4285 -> -0.14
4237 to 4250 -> -0.15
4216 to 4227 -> -0.07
